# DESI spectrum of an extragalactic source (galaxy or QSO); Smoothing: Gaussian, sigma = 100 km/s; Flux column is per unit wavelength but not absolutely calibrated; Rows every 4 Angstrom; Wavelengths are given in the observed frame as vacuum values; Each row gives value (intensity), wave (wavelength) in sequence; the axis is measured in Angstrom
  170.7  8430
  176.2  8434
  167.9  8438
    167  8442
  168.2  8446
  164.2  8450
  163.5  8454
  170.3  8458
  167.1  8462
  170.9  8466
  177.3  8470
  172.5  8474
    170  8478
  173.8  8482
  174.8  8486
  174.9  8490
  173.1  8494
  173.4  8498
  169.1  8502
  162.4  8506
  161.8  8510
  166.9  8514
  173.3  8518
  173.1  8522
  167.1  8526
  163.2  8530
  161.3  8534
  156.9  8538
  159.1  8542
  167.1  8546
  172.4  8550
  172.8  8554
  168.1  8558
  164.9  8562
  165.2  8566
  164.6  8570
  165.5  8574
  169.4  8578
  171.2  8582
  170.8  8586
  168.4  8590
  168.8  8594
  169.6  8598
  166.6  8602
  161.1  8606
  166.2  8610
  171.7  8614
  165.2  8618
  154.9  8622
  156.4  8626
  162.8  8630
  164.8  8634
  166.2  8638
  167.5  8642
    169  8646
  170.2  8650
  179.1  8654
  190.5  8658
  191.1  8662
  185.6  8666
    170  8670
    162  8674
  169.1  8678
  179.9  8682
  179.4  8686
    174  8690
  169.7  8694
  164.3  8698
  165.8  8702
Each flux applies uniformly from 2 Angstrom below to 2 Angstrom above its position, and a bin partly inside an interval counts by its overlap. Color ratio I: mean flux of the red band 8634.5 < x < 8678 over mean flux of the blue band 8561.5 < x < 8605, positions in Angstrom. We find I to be 1.0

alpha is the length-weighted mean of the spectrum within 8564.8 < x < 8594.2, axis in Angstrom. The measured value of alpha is 168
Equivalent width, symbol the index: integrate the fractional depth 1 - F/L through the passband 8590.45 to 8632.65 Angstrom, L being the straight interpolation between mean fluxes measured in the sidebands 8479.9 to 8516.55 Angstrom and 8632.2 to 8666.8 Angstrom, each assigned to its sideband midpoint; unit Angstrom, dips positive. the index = 2.4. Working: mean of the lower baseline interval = 170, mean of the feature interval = 164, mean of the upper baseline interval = 176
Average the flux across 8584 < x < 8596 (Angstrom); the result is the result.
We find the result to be 169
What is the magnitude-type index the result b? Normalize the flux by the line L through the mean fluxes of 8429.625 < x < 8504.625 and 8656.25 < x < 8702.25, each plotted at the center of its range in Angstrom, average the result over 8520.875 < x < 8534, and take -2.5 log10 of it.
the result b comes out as 0.04 mag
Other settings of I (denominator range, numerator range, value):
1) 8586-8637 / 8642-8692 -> 1.07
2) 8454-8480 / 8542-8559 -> 0.99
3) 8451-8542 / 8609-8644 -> 0.97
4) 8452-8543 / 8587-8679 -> 1.00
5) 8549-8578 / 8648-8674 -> 1.07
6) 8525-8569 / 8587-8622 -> 1.01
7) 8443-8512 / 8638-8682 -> 1.03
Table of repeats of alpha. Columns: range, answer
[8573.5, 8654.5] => 167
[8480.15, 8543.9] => 168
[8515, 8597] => 167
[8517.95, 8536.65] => 167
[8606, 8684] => 170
